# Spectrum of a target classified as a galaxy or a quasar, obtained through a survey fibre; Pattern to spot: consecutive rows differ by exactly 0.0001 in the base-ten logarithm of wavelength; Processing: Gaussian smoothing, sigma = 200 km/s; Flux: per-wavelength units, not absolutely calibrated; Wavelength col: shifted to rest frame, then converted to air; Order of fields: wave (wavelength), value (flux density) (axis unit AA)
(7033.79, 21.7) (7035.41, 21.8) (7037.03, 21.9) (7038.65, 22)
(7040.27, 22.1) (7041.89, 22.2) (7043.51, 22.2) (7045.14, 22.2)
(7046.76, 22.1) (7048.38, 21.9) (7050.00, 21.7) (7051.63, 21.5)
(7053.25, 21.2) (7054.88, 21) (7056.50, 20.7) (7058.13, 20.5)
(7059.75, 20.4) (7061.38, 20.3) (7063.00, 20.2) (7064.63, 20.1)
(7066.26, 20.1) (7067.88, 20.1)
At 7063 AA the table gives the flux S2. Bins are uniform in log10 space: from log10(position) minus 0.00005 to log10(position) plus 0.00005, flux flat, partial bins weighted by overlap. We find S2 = 20.2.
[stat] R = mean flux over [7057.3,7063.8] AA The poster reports 20.4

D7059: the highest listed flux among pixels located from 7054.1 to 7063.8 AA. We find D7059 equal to 21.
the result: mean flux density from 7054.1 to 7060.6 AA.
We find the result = 20.6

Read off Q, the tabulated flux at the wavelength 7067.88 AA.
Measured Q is 20.1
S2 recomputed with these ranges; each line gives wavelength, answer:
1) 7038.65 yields 22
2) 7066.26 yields 20.1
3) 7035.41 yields 21.8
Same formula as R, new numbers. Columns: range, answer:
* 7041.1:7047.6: 22.2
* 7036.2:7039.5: 22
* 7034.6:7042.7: 22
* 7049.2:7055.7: 21.3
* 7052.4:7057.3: 21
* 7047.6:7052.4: 21.7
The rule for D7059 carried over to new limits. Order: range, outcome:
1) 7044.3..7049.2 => 22.2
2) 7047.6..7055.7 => 21.9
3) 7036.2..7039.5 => 22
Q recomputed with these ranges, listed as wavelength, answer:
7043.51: 22.2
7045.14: 22.2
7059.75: 20.4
